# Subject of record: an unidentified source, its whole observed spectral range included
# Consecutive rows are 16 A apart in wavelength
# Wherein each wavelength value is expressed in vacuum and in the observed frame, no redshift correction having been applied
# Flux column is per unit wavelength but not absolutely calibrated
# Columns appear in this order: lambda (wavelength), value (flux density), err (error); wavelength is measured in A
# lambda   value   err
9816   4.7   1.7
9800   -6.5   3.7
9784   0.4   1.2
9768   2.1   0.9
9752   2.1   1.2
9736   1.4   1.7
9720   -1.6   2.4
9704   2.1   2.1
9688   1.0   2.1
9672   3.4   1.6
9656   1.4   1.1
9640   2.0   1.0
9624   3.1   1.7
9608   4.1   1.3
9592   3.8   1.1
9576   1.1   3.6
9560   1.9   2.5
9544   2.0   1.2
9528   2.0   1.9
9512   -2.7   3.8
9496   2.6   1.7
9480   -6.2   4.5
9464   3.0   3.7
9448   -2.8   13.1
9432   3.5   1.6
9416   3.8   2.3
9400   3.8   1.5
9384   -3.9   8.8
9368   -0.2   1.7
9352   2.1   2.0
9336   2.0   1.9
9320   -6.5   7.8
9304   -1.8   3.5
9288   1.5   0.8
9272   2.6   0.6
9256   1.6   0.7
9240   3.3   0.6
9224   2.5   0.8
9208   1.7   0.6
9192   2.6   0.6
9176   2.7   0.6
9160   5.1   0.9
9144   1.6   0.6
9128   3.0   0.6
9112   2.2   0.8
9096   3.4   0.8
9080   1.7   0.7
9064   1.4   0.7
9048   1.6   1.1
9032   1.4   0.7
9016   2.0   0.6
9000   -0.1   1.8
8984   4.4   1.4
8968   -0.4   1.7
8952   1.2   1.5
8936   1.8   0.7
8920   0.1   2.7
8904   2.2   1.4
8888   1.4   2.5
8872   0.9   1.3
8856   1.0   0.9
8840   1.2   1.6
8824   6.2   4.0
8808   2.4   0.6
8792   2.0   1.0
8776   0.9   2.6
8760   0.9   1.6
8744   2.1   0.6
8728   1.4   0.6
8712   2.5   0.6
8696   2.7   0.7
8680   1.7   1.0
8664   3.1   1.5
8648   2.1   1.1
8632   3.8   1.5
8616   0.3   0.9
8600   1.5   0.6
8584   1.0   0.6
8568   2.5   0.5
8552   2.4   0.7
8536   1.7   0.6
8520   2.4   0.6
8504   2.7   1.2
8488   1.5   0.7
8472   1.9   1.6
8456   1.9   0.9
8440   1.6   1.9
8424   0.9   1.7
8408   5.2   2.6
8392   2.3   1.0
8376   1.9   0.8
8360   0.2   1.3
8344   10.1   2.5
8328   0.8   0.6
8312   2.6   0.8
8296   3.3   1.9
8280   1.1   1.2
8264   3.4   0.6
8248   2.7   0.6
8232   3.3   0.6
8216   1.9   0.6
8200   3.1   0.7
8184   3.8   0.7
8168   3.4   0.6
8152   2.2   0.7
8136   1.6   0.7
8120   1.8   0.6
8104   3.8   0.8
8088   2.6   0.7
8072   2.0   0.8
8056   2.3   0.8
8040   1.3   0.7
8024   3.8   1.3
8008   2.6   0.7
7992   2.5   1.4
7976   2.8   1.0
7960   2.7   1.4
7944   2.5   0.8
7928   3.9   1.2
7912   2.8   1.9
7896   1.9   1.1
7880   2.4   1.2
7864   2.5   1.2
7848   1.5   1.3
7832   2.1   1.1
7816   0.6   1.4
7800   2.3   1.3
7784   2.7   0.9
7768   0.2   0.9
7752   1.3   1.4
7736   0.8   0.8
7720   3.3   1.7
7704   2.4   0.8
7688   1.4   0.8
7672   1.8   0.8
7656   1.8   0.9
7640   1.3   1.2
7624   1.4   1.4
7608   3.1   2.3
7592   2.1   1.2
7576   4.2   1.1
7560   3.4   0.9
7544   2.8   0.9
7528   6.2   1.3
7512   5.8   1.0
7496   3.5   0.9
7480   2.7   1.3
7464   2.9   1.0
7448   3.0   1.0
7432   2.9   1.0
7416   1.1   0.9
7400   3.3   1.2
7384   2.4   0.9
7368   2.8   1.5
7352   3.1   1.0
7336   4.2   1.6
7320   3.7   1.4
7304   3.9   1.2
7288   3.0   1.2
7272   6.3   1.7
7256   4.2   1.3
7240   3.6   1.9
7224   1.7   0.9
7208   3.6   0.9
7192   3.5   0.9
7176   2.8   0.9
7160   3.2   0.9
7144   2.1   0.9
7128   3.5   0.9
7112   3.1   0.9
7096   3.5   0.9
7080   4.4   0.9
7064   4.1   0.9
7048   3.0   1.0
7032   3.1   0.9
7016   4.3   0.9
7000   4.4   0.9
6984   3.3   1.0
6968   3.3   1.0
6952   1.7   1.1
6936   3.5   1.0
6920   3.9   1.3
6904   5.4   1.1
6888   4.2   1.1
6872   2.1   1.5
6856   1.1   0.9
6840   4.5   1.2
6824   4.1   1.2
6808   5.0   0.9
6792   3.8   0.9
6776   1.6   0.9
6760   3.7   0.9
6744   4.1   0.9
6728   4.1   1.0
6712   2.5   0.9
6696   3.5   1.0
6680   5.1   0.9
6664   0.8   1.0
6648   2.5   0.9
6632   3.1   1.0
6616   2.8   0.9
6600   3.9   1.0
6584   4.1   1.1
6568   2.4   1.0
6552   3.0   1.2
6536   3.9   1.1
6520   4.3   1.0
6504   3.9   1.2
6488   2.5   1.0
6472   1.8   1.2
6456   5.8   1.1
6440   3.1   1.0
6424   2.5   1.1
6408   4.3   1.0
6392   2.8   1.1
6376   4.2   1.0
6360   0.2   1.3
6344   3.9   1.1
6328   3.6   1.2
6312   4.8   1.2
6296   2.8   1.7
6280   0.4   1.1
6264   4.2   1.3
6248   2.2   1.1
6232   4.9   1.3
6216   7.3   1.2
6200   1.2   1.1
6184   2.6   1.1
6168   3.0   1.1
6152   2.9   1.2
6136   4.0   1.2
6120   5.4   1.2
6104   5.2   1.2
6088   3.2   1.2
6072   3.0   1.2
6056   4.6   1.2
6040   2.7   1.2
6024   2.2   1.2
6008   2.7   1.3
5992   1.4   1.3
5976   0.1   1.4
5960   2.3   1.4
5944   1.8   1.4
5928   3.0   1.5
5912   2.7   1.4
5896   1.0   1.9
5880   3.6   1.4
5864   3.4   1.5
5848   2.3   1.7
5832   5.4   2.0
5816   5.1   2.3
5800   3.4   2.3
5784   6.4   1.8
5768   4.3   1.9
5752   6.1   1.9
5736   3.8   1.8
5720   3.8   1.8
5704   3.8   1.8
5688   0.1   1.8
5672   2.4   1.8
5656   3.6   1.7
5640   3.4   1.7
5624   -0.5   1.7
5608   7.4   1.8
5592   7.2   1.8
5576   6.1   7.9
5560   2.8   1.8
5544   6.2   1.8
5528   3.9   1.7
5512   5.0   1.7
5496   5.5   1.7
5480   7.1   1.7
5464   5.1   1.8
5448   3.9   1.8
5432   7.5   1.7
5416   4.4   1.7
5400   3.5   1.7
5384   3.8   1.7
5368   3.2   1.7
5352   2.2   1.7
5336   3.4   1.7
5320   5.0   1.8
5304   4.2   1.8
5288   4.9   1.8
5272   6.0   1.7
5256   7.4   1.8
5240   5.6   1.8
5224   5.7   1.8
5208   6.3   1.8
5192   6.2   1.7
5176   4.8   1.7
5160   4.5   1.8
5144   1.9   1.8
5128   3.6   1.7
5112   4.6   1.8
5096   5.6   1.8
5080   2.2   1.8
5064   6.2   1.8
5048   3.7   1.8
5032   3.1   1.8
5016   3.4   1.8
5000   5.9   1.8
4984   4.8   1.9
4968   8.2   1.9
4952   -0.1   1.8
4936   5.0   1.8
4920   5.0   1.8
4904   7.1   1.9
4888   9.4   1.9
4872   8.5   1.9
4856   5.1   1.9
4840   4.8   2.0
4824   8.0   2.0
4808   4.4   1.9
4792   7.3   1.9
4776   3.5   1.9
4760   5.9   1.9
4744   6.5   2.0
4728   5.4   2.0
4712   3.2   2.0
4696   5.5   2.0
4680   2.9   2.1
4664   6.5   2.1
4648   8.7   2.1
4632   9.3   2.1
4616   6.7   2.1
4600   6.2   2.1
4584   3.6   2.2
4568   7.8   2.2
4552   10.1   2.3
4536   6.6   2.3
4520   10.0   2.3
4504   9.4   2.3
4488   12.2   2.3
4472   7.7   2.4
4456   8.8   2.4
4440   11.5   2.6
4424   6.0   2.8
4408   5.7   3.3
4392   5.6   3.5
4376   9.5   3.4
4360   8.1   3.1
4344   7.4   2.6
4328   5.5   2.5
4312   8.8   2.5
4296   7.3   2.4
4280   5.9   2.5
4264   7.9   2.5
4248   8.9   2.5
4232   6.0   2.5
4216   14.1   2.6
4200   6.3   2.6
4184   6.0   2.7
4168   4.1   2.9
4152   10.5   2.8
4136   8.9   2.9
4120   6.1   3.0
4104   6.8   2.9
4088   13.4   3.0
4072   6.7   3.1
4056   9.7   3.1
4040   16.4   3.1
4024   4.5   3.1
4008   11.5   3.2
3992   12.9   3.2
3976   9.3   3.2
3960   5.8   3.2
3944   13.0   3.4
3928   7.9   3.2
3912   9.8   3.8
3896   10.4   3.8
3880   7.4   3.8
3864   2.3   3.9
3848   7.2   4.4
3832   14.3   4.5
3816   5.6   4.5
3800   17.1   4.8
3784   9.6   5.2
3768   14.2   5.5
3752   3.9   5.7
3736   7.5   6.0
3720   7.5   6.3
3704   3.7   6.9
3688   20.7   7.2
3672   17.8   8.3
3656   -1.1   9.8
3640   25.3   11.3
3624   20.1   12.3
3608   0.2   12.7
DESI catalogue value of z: 0.666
